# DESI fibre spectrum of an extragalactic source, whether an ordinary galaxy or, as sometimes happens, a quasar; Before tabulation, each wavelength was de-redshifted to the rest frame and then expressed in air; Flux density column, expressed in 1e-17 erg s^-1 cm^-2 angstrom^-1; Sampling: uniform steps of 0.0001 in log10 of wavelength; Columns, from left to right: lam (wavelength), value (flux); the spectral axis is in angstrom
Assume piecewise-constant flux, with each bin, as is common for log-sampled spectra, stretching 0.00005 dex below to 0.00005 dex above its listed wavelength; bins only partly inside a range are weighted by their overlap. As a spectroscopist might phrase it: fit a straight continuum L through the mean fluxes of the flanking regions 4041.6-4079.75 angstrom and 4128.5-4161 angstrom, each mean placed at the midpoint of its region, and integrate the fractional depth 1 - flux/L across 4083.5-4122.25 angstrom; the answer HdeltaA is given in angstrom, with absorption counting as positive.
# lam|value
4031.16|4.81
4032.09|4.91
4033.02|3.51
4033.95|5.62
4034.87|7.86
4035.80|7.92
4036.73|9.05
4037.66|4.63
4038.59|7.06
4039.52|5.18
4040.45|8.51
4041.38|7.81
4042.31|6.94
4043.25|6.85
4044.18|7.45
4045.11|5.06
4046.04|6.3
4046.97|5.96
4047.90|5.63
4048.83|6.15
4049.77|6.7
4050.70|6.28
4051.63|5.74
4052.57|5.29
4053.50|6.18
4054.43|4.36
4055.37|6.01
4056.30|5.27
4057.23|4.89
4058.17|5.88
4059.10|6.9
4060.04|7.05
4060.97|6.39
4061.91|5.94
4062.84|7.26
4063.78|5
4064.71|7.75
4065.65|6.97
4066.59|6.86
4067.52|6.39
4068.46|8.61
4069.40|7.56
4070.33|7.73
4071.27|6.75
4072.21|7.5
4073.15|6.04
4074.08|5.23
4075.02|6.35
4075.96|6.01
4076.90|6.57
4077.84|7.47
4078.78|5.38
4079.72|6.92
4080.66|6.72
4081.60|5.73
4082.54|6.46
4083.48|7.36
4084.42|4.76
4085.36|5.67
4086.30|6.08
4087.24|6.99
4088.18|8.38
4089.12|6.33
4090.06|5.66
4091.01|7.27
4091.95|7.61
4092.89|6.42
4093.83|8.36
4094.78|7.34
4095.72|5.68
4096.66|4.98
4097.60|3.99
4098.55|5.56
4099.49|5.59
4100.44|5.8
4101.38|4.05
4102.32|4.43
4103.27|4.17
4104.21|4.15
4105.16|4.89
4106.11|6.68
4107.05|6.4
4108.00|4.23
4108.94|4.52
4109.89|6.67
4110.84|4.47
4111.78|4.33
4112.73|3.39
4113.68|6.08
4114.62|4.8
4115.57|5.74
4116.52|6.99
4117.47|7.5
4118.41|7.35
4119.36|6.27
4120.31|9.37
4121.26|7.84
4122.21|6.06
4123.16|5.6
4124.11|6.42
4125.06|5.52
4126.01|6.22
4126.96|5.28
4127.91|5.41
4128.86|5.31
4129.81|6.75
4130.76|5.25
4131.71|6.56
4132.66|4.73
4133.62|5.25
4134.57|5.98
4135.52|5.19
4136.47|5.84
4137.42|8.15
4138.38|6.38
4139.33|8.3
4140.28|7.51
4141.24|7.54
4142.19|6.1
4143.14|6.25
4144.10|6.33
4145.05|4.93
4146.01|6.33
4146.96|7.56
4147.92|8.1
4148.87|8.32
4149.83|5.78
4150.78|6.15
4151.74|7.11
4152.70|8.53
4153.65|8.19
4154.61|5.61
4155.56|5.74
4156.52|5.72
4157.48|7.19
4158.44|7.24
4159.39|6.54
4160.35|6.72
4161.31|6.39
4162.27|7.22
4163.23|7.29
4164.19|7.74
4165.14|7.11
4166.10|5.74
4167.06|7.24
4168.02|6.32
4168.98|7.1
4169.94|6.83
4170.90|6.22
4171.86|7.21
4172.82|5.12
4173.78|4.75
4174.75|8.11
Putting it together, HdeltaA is 3.22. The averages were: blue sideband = 6.38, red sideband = 6.57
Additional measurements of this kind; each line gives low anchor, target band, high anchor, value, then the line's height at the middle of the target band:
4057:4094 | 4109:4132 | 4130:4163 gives 2.1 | 6.62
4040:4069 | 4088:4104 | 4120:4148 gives 1.2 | 6.38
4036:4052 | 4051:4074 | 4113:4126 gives 0.5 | 6.56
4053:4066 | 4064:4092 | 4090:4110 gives -3.7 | 5.9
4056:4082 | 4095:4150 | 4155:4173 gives 5.6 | 6.63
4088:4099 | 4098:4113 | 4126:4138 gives 3.0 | 6.23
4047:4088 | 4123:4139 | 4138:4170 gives 2.0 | 6.73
